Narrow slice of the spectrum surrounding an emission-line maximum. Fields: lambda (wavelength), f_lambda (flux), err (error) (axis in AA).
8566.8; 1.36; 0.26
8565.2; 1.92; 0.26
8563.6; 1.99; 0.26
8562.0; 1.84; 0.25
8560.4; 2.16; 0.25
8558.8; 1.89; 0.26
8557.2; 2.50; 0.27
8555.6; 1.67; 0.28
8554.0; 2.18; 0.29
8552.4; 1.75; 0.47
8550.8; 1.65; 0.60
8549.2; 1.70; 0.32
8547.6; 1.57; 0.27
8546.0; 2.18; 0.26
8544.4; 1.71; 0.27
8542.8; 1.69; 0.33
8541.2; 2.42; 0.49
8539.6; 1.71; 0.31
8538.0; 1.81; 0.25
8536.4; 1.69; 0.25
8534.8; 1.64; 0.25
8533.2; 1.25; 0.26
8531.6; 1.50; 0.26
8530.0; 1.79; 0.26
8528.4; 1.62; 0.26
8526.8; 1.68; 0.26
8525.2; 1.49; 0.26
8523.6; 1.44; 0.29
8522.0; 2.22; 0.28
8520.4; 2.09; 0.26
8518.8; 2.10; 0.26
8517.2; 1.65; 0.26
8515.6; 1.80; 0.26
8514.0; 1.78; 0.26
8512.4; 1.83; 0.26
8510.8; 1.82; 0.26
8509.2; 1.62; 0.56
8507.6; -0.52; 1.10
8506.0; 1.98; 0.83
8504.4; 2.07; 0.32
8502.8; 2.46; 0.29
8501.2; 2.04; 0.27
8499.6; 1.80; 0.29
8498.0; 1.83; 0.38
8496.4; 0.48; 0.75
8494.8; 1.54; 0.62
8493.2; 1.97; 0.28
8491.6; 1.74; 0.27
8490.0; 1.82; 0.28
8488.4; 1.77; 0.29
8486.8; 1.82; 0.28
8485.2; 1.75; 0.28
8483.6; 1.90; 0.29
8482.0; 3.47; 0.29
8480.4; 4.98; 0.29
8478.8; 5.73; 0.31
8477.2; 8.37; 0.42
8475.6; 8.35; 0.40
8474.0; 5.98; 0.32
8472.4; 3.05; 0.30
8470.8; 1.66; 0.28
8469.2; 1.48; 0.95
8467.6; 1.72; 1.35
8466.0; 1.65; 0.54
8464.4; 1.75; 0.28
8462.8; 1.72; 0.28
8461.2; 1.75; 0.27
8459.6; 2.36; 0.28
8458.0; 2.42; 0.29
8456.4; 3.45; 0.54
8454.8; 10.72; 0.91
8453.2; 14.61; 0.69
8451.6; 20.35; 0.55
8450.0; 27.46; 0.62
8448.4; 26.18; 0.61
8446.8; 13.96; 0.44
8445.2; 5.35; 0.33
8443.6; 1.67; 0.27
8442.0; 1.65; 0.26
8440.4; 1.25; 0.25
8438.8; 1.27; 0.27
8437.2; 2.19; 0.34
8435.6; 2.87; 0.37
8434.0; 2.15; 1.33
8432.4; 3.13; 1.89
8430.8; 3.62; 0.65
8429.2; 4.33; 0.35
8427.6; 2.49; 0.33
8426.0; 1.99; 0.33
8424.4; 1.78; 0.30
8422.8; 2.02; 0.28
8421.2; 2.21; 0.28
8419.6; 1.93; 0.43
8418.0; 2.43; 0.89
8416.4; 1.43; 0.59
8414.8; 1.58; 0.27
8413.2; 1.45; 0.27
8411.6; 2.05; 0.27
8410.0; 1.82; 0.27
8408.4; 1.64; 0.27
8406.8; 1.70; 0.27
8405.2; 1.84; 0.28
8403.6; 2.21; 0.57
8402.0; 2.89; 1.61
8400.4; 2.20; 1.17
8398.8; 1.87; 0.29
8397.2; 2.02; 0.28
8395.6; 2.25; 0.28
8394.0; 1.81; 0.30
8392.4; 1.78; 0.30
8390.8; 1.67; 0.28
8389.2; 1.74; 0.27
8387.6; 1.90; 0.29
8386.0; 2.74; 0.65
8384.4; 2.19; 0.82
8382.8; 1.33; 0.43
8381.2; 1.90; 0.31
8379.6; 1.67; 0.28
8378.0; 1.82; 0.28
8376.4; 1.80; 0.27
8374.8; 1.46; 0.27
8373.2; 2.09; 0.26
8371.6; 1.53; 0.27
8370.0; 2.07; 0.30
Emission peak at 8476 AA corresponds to [N II]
